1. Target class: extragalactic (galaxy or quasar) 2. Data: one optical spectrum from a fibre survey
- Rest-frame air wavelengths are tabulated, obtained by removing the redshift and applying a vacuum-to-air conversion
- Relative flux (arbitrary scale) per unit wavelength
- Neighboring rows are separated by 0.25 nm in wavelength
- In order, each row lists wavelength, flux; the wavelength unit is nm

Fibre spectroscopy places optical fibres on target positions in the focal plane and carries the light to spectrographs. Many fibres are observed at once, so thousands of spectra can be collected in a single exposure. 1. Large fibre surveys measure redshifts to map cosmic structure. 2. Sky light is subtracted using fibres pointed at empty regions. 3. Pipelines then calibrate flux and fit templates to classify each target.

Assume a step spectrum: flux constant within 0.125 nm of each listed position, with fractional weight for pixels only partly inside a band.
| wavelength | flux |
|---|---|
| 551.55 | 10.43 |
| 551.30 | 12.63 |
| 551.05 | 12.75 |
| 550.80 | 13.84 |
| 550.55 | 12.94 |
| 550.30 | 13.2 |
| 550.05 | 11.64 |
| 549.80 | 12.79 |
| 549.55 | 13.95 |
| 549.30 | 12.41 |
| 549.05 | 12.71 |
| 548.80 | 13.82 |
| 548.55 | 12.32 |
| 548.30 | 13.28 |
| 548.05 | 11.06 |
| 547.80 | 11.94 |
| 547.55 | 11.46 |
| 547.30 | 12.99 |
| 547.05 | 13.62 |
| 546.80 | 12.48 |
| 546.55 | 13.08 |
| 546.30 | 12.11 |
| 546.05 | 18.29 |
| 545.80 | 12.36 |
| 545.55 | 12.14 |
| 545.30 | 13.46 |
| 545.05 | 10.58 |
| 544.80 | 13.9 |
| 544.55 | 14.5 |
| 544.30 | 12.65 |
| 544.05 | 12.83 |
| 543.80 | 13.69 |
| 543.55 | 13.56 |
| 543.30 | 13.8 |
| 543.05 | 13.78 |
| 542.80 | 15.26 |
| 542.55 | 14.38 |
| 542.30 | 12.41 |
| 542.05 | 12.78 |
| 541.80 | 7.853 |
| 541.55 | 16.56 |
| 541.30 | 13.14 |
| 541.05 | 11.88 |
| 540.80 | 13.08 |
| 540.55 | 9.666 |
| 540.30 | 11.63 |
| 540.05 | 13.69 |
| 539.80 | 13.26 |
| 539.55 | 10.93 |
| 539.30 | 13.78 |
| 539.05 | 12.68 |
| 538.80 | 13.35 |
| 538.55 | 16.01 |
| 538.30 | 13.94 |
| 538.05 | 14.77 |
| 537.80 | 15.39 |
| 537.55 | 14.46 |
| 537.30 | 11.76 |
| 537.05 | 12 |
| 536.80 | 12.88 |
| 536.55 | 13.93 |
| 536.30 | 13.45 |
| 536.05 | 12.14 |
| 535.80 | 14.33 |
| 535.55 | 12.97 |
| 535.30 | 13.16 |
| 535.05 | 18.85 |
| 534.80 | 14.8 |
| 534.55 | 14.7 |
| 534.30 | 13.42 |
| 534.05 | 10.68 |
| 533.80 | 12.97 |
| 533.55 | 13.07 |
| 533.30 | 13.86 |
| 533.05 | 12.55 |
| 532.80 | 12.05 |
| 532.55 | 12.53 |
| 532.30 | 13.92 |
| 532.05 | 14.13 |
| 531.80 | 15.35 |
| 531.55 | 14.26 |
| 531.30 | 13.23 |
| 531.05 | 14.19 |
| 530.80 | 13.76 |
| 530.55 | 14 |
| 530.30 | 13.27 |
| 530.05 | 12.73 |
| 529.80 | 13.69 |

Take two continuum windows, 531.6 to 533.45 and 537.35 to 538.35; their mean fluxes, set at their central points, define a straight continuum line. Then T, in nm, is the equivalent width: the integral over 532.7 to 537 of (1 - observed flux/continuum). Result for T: 0.133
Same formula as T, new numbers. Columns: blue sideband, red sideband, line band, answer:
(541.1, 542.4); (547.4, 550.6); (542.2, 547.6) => -0.355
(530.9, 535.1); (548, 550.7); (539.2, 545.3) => 0.130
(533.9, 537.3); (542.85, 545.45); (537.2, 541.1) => 0.084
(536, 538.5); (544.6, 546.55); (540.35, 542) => 0.172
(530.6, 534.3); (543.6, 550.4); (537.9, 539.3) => -0.103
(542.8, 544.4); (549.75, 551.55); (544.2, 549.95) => 0.070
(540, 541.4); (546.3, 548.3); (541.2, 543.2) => -0.184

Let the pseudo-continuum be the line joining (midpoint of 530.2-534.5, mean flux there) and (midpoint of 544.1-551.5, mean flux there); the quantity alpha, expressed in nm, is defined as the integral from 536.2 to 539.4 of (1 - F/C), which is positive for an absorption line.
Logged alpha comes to -0.12 nm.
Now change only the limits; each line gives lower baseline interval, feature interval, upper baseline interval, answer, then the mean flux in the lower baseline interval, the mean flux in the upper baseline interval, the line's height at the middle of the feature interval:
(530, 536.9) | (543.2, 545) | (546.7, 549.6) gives -0.07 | 13.6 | 12.6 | 12.9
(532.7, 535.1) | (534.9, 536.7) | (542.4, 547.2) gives -0.08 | 13.6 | 13.5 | 13.5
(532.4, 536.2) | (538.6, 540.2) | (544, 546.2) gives 0.04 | 13.5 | 13.4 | 13.4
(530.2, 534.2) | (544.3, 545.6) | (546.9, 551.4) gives 0.00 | 13.4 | 12.7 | 12.9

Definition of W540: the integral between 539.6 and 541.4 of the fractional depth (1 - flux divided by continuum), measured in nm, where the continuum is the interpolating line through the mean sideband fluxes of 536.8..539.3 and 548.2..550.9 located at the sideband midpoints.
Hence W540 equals 0.18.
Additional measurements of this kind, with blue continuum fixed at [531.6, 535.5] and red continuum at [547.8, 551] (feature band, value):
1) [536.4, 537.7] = 0.04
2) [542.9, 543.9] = -0.05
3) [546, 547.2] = -0.06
